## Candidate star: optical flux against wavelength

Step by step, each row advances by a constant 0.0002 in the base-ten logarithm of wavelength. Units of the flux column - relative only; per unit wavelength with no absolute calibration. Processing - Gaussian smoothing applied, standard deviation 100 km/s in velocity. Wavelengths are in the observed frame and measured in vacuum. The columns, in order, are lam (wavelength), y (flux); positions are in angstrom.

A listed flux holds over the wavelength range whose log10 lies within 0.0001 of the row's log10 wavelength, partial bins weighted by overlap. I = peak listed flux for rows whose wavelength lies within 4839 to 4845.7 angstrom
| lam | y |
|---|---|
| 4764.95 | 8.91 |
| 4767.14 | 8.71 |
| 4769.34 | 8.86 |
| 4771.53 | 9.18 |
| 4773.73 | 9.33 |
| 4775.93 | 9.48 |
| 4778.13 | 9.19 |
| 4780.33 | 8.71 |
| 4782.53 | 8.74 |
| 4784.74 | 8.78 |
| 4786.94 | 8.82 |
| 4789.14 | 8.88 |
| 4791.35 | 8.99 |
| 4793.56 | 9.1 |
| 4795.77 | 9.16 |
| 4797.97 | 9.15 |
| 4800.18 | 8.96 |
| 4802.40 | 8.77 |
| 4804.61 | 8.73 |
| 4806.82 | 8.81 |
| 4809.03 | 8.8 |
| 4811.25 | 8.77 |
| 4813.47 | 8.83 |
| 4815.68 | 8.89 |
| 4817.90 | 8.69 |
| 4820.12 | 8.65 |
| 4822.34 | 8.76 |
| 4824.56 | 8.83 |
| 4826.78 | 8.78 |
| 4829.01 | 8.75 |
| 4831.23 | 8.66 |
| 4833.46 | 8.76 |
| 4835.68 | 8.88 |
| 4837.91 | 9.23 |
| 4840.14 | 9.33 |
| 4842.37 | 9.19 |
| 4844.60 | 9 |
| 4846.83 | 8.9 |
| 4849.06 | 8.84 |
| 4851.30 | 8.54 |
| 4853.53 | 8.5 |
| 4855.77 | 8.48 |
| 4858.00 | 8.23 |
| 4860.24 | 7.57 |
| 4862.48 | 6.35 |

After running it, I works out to 9.33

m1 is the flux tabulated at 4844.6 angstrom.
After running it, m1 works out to 9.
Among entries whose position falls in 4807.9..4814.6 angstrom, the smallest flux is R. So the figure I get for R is 8.77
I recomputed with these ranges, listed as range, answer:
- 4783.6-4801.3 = 9.16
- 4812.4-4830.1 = 8.89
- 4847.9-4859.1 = 8.84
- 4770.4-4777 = 9.48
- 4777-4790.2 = 9.19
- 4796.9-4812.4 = 9.15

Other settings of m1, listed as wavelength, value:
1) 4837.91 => 9.23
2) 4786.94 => 8.82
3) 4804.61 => 8.73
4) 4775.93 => 9.48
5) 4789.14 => 8.88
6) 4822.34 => 8.76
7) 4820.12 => 8.65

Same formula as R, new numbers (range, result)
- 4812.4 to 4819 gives 8.69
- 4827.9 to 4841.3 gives 8.66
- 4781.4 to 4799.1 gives 8.74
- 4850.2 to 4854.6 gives 8.5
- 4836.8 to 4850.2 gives 8.84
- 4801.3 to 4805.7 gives 8.73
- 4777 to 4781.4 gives 8.71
